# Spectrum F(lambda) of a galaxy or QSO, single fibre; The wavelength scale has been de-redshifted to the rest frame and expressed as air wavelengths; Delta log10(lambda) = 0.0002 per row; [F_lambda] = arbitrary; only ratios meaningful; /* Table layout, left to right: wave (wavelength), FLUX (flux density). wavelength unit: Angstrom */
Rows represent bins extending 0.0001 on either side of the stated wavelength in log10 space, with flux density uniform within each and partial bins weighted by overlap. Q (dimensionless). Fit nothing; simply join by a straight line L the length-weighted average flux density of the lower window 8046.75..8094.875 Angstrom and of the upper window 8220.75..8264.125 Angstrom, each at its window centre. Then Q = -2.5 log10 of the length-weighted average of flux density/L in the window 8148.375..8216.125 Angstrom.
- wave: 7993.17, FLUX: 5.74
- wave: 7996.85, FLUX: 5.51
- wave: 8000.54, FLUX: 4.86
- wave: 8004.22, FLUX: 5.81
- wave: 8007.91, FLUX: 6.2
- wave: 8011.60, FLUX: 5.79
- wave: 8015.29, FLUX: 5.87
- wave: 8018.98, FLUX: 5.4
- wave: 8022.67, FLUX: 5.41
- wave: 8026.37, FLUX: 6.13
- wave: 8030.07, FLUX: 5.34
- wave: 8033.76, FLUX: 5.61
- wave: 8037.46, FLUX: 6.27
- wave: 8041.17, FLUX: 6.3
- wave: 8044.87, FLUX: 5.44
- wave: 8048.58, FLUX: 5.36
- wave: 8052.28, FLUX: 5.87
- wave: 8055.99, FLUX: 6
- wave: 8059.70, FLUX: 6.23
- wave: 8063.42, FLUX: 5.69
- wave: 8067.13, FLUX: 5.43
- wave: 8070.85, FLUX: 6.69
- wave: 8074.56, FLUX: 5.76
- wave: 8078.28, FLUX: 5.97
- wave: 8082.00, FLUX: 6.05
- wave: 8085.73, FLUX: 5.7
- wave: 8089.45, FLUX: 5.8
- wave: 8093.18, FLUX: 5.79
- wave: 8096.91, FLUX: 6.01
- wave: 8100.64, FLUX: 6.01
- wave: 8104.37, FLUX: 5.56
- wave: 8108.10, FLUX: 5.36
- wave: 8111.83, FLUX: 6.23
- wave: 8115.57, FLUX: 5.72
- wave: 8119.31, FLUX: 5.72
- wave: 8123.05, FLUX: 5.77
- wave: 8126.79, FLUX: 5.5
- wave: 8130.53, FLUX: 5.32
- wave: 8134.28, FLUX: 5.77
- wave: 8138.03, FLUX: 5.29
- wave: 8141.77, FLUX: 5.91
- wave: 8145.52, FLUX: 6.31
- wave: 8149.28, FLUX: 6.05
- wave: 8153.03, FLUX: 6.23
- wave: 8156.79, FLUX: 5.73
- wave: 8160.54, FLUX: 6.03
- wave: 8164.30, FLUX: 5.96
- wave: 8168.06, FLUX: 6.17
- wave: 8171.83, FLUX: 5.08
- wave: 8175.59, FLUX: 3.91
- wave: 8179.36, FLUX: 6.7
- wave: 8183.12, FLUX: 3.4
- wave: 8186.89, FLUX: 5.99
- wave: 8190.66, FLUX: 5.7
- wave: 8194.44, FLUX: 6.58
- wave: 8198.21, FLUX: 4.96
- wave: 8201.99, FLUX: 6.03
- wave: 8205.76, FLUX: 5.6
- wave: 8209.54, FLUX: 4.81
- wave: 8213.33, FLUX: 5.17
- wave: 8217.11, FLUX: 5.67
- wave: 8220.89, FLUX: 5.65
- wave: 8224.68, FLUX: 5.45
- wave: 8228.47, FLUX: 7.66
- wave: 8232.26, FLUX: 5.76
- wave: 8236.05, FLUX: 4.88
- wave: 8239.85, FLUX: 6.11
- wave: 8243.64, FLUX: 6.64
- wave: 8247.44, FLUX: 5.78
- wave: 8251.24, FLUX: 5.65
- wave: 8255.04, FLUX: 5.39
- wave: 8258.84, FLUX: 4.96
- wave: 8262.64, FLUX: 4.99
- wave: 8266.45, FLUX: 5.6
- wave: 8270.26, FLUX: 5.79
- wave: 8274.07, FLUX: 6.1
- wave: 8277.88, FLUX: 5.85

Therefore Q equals 0.05 mag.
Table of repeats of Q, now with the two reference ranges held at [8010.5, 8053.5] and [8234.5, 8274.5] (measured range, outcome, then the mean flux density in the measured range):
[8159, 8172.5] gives -0.04 mag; 5.87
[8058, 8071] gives -0.04 mag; 5.91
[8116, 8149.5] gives -0.01 mag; 5.72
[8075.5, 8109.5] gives -0.02 mag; 5.81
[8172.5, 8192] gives 0.11 mag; 5.12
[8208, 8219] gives 0.08 mag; 5.23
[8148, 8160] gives -0.06 mag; 6.01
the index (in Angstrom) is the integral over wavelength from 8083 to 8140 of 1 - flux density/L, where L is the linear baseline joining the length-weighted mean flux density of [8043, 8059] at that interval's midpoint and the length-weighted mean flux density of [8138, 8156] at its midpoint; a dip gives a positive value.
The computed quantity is 1.8 Angstrom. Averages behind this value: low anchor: 5.71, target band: 5.71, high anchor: 6.01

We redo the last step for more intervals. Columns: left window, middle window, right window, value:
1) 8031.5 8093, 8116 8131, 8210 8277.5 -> 0.53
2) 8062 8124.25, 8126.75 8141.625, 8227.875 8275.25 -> 0.76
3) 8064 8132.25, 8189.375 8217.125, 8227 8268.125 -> 1.00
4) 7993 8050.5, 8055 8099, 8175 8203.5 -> -2.42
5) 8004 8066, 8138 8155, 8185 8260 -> -0.80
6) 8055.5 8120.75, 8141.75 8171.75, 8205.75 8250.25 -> -0.92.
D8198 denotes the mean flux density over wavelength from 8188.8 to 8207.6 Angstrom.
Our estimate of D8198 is 5.78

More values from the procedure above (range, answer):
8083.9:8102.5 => 5.86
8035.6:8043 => 6.28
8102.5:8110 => 5.47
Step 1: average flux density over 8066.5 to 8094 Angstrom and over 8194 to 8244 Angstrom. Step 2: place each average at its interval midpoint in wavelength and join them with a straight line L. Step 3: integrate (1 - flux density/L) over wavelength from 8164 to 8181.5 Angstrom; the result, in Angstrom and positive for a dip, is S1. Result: 0.9 Angstrom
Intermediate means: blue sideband 5.92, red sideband 5.74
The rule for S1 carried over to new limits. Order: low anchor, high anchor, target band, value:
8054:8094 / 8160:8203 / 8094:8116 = -0.1 Angstrom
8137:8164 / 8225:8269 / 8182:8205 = 1.4 Angstrom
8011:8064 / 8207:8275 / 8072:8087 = -0.4 Angstrom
